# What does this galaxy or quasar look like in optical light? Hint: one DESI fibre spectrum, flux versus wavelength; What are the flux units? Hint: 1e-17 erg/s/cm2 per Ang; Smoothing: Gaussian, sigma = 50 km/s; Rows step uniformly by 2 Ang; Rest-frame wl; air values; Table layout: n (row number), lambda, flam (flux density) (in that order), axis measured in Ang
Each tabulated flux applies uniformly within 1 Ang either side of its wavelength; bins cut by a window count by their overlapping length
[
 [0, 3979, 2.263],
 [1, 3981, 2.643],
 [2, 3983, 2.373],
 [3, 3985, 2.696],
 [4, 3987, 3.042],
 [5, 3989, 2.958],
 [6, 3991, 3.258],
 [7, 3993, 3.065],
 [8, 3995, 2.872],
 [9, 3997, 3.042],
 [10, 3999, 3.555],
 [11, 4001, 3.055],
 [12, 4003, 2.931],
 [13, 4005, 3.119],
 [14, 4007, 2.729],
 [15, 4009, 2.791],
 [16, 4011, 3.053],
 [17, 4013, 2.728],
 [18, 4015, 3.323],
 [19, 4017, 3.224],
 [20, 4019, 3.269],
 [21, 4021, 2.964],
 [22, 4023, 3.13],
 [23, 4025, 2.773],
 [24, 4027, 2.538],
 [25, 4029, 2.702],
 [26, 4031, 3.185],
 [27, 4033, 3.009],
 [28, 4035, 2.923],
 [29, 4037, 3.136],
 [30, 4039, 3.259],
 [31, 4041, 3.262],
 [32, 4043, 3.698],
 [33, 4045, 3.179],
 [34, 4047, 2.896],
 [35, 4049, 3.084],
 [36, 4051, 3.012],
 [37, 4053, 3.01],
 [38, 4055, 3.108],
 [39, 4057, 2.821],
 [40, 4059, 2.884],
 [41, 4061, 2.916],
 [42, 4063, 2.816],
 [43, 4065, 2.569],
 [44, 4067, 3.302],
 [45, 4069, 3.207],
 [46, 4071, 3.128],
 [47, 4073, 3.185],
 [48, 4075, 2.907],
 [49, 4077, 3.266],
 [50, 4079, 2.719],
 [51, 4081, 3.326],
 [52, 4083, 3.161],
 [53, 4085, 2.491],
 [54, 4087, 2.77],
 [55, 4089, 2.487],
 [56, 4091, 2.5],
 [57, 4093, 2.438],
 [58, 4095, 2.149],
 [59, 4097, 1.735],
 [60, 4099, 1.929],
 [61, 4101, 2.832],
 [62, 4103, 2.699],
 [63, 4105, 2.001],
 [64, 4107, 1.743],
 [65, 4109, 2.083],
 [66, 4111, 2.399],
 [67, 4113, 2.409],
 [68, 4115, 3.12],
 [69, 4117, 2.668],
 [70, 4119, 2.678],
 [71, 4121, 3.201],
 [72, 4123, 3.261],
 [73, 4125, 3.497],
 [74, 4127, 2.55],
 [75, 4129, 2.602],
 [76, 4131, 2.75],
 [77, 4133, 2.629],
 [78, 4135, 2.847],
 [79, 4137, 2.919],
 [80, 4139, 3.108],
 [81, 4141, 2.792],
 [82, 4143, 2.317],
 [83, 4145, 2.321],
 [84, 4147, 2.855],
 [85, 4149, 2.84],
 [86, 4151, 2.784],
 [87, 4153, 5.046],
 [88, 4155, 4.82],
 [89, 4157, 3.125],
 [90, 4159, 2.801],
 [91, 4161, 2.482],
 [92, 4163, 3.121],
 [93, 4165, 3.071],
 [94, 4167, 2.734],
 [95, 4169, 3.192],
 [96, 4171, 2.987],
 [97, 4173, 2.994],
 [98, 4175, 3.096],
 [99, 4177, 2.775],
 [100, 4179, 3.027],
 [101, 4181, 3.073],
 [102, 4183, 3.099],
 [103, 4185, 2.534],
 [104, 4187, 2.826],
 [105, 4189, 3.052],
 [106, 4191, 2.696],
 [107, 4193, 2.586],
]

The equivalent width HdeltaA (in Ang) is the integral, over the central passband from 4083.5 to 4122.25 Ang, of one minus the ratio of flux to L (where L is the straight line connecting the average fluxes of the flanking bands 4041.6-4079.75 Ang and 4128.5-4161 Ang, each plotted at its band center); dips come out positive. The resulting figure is 7.4 Ang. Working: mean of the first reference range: 3.04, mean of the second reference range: 3.02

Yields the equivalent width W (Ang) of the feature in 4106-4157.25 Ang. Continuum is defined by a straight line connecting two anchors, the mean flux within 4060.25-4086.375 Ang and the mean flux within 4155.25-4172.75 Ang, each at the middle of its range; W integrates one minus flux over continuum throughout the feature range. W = 2.0 Ang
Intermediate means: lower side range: 3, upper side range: 3.02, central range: 2.9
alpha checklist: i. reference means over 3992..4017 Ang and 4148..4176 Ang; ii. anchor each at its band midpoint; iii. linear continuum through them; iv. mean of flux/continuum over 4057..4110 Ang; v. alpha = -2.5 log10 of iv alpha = 0.17 mag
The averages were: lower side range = 3.03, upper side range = 3.22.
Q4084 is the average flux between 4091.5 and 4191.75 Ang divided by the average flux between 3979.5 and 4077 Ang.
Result 0.9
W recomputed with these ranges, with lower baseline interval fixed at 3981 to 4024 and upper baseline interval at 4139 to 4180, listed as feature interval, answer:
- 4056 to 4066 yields 0.7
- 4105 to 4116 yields 2.6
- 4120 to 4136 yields 0.7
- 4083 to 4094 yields 1.6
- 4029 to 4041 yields -0.3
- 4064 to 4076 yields -0.1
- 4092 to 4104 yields 2.9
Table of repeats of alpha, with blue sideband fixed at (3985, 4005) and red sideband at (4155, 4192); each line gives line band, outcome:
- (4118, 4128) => -0.01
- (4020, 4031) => 0.07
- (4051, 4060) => 0.03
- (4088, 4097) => 0.29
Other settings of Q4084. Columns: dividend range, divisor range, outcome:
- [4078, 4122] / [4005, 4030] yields 0.86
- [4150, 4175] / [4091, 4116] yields 1.41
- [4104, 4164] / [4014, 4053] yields 0.93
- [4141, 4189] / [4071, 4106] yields 1.15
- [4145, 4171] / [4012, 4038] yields 1.07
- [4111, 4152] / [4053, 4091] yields 0.95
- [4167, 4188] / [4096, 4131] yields 1.15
